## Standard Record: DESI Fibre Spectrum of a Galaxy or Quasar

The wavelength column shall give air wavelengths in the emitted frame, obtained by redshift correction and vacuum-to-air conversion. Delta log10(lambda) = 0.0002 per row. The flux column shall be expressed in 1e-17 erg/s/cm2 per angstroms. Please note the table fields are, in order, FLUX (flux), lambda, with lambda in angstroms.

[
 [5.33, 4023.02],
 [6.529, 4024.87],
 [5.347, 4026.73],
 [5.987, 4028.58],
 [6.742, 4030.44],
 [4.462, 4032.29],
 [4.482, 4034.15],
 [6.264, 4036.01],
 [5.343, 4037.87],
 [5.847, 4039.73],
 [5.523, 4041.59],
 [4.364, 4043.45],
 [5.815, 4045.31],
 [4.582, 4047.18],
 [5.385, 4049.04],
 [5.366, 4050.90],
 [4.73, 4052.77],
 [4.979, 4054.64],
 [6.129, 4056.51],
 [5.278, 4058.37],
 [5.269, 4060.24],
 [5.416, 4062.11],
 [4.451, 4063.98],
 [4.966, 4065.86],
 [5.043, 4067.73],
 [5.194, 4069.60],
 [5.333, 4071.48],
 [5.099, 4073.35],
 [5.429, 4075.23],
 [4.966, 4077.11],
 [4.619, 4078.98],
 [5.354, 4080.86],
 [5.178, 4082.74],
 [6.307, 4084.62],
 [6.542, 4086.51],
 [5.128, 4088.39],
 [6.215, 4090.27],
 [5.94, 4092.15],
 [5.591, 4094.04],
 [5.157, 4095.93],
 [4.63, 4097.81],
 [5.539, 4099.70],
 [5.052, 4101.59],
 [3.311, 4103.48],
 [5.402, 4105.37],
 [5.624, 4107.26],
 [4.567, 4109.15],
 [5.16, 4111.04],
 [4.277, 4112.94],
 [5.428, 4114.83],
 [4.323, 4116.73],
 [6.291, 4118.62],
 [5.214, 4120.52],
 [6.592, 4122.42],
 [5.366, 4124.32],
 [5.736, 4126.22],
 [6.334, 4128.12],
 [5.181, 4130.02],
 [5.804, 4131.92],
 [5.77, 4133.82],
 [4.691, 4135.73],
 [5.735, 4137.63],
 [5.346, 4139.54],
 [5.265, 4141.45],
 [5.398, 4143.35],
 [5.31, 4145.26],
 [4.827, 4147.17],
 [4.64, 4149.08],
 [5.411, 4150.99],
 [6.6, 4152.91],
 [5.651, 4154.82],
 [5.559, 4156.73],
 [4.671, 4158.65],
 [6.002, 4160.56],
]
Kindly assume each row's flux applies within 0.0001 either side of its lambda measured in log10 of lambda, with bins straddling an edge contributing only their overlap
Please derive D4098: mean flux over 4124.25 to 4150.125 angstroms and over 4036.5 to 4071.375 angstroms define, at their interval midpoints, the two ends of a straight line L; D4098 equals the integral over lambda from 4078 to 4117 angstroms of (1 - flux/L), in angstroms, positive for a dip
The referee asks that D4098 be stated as 0.63 angstroms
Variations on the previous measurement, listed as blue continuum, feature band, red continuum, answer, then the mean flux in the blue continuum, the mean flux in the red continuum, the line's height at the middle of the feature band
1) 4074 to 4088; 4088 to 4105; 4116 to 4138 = 1.00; 5.46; 5.6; 5.51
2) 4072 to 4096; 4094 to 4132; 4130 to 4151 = 1.01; 5.51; 5.28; 5.39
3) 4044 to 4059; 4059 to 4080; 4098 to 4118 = 0.27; 5.26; 4.88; 5.14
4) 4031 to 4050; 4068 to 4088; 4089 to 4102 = 0.01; 5.24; 5.45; 5.39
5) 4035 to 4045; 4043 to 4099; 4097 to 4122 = -0.21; 5.48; 5.02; 5.28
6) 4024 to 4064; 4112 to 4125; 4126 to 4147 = 0.24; 5.4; 5.47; 5.46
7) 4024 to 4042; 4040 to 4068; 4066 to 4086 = 1.50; 5.65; 5.27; 5.46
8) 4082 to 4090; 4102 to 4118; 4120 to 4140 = 2.58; 5.84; 5.63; 5.72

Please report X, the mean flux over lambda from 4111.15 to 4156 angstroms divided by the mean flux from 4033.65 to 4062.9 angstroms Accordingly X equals 1.0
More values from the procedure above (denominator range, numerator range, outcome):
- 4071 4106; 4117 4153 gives 1.04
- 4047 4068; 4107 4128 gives 1.04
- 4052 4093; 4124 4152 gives 1.01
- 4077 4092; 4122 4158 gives 0.99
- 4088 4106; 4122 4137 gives 1.09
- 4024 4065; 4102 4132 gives 0.98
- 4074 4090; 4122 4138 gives 1.04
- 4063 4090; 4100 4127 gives 0.98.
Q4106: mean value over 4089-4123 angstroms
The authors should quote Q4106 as 5.22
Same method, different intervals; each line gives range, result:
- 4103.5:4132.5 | 5.35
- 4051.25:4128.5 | 5.29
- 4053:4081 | 5.15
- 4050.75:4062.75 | 5.3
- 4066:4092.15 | 5.42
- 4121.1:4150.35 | 5.46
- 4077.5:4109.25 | 5.32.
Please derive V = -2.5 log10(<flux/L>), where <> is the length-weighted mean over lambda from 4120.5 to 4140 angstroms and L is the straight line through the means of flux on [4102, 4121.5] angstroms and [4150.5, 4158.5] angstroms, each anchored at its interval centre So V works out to -0.07 mag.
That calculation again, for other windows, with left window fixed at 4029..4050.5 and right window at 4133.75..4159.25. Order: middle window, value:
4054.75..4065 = 0.02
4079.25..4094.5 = -0.07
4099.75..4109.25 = 0.10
